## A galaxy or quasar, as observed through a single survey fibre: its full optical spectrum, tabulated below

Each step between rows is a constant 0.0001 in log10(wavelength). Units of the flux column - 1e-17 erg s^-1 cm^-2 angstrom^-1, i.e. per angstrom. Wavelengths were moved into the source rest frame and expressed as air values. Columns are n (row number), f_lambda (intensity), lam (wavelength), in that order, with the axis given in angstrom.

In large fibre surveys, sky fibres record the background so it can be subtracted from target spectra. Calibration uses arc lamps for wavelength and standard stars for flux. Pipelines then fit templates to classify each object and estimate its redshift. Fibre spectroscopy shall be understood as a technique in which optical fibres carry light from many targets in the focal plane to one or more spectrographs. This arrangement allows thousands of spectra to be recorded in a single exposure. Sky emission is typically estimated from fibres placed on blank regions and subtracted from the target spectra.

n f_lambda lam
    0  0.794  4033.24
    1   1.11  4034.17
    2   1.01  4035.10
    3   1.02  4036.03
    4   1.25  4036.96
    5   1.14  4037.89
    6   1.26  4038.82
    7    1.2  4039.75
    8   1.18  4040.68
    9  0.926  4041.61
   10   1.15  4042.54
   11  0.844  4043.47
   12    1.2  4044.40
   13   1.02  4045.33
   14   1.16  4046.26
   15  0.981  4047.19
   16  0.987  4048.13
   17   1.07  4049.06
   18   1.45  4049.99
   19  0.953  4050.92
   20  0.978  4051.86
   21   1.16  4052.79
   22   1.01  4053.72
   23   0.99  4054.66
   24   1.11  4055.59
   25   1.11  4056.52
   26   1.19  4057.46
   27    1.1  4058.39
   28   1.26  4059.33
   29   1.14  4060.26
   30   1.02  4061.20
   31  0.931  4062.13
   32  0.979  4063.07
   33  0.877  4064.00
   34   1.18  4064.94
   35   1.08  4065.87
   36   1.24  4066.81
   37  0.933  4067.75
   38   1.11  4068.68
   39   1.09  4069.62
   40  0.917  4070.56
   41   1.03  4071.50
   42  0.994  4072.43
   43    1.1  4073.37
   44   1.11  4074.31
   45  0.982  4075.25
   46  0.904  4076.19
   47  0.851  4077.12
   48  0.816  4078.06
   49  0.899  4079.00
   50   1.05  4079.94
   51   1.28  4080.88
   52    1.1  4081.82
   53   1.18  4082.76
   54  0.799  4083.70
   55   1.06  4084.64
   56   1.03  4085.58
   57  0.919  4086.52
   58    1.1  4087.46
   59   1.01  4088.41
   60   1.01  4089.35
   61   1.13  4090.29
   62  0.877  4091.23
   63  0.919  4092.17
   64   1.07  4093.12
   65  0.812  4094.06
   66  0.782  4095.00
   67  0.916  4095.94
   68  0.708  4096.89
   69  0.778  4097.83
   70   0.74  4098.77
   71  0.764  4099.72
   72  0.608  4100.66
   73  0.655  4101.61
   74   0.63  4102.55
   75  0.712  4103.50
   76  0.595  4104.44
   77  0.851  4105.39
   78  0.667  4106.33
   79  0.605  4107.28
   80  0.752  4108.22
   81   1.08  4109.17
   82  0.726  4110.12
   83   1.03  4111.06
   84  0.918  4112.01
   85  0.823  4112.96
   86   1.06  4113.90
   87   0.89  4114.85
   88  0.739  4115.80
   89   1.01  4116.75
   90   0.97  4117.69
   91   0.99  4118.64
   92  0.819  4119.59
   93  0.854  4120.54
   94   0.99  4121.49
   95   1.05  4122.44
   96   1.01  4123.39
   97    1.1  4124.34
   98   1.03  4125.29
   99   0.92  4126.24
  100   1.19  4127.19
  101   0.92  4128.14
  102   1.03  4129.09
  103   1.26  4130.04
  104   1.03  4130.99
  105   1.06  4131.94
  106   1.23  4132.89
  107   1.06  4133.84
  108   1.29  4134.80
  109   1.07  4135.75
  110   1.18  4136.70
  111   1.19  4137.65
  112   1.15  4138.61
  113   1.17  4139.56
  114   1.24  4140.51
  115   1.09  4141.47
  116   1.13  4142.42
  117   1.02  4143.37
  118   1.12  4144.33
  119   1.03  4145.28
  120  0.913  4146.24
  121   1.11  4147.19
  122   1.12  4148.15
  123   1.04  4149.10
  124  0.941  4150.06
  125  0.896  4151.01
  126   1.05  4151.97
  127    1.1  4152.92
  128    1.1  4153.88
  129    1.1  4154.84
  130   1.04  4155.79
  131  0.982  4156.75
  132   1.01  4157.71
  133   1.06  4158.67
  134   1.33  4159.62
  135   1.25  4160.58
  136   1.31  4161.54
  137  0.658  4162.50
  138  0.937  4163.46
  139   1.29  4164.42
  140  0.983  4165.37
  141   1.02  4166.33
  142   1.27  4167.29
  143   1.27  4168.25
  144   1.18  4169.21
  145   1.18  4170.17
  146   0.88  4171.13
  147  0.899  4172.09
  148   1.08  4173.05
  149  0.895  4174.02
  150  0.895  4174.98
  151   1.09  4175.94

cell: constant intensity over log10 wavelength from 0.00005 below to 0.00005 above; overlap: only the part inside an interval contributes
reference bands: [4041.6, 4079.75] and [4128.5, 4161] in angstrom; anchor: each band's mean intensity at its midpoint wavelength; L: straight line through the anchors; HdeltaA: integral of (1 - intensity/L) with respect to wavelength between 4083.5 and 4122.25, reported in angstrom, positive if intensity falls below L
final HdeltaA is 7.5 angstrom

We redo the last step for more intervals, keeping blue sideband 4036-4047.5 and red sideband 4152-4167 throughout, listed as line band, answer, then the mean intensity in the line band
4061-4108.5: 7.5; 0.924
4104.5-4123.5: 3.6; 0.883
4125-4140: -0.4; 1.11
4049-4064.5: 0.4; 1.08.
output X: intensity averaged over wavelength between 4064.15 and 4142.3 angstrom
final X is 0.97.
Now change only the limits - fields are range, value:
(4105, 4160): 1.02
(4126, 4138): 1.11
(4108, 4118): 0.912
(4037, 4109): 0.985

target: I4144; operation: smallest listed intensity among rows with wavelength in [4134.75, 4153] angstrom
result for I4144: 0.896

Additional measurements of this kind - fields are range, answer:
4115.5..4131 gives 0.739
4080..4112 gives 0.595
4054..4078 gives 0.851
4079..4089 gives 0.799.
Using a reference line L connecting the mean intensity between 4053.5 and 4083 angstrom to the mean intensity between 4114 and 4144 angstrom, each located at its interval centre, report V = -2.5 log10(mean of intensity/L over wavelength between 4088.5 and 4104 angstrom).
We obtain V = 0.26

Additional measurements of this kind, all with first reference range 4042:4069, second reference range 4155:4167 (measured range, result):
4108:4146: 0.05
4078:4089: 0.05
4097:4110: 0.43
